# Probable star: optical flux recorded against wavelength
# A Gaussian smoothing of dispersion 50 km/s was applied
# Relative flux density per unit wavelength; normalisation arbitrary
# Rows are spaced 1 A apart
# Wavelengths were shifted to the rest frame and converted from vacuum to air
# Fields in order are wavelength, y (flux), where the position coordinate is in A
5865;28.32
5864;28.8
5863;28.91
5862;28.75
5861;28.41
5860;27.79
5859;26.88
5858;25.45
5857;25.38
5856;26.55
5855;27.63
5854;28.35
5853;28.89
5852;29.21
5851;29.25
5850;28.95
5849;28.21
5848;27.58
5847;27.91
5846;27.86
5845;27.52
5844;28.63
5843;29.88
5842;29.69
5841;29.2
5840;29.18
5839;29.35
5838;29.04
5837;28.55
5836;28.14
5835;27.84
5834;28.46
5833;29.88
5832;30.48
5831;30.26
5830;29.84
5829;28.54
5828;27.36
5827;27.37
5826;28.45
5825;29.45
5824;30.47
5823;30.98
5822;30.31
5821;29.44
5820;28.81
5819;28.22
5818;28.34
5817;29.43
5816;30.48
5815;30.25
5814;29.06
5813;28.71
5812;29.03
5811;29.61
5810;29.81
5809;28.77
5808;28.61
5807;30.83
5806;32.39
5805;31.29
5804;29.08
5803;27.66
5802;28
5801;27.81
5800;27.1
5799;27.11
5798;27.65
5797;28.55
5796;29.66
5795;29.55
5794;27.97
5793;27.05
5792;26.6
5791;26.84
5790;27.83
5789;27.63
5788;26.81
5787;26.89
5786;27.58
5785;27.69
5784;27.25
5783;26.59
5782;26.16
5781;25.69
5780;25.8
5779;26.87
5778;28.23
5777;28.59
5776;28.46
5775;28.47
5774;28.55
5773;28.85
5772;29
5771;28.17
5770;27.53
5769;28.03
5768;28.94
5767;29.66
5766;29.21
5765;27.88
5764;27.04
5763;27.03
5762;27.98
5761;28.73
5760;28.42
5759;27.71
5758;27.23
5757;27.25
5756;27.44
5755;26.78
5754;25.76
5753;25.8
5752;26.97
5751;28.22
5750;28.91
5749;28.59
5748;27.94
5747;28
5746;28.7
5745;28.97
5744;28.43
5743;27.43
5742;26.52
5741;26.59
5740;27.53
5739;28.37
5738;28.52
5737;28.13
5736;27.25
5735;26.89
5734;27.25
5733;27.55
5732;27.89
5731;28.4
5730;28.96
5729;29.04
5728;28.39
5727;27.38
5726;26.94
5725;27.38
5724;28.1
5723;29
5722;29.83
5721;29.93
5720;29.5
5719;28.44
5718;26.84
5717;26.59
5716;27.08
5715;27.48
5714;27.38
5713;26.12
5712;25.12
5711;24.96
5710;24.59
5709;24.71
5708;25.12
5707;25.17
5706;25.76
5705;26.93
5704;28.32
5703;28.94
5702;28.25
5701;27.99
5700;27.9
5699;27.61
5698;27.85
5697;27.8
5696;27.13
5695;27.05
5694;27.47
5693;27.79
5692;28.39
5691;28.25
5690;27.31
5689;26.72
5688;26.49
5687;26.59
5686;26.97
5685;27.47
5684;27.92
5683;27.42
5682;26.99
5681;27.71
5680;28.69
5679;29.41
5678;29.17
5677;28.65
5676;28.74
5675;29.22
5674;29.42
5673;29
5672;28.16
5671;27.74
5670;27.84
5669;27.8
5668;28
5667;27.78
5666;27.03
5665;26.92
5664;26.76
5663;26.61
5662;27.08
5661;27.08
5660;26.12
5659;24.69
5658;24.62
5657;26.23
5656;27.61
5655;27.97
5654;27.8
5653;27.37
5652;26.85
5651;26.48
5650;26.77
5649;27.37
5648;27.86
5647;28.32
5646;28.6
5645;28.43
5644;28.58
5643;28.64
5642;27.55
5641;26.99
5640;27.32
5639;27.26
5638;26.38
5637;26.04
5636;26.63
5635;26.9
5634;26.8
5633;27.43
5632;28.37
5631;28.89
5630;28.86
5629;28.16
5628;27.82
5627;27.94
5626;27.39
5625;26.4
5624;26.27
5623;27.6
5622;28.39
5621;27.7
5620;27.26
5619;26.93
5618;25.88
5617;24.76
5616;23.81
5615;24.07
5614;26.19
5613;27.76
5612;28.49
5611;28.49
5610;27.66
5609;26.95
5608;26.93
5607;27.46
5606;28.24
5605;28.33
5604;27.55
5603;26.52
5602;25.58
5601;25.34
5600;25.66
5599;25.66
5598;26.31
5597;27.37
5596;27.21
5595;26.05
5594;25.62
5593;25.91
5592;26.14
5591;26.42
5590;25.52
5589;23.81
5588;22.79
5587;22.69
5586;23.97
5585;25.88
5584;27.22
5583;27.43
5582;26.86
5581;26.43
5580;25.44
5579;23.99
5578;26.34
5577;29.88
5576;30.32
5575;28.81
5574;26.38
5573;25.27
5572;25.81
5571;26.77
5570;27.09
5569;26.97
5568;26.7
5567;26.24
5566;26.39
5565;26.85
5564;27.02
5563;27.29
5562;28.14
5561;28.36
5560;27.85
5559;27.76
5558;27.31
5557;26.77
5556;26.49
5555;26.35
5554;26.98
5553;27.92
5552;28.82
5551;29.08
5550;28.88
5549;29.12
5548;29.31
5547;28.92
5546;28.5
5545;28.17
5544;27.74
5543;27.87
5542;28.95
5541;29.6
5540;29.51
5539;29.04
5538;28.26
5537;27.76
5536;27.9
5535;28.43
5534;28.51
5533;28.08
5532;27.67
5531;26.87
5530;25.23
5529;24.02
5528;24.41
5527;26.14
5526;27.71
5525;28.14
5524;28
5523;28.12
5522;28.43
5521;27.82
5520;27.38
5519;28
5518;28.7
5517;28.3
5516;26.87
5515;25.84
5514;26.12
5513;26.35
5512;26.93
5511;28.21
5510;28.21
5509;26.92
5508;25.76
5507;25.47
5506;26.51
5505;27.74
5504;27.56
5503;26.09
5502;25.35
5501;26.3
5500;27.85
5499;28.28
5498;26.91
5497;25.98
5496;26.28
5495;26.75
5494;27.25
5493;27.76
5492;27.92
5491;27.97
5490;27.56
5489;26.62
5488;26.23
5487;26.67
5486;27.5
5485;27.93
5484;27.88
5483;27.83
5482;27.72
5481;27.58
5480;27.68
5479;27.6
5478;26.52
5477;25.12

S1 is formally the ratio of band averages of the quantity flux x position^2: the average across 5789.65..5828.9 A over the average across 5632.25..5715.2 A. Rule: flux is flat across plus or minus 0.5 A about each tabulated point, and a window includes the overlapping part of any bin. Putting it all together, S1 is 1.11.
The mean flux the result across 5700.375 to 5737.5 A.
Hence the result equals 27.4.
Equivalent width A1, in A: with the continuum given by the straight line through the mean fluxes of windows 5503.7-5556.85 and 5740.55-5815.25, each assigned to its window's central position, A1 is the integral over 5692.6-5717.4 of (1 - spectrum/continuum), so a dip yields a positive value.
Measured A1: 1.0 A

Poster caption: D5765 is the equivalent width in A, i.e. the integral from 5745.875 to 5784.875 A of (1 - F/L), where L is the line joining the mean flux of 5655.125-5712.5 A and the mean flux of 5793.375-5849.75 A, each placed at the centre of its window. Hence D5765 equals 0.8 A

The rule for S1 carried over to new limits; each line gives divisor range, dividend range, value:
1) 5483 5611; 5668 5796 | 1.09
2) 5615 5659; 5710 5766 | 1.06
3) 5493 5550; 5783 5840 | 1.16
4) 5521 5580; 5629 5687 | 1.04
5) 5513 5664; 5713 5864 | 1.12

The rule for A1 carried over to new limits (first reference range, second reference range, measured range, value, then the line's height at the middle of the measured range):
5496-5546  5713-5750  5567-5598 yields 1.5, 27.5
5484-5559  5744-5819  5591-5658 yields 1.6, 27.7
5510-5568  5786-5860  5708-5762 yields 1.4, 28.3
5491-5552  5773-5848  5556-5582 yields 0.6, 27.7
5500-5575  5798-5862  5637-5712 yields 1.8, 28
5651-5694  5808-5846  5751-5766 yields 0.5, 28.4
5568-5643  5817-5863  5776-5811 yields 0.3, 28.2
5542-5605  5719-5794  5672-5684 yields -0.5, 27.4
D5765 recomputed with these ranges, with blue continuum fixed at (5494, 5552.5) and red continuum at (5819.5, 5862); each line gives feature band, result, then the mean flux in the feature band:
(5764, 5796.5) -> 0.68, 27.8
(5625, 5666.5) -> 0.98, 27.3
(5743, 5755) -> 0.21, 27.8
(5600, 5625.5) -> 0.93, 26.8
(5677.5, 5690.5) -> 0.21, 27.6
